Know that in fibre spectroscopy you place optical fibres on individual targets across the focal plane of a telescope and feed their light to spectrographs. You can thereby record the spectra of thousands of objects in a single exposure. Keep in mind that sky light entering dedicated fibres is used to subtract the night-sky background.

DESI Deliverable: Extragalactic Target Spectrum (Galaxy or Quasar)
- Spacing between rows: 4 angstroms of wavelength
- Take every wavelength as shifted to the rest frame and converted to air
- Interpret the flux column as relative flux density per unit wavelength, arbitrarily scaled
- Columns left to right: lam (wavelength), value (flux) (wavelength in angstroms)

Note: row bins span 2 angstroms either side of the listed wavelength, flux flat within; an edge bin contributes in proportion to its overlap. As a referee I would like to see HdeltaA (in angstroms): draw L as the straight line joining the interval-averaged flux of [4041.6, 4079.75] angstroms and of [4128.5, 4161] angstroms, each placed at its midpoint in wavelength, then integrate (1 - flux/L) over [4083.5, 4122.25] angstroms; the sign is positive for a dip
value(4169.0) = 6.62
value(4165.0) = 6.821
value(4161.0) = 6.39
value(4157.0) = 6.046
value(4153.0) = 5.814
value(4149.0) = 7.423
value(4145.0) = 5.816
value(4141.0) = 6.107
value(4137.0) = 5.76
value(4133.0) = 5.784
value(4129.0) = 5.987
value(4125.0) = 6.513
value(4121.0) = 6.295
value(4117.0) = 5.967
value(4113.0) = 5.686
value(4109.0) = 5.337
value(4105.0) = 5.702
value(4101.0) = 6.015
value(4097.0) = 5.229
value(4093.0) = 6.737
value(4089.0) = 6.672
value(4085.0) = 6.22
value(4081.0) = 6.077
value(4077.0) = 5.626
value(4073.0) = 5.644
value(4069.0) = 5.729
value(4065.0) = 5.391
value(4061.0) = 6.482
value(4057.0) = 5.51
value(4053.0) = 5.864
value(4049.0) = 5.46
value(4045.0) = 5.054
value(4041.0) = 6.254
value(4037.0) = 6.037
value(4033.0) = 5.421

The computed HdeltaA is -0.6 angstroms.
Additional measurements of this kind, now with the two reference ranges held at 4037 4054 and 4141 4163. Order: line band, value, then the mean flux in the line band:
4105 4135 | 0.89 angstroms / 5.92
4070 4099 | -0.55 angstroms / 6.02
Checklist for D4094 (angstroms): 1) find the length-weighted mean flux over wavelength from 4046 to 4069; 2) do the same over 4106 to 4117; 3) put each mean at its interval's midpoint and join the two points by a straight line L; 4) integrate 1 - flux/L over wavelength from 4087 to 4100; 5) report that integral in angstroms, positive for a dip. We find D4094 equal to -1.3 angstroms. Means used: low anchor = 5.71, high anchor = 5.61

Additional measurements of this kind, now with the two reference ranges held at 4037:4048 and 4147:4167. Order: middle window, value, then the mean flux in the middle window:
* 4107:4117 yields 0.9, 5.6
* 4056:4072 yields 0.2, 5.79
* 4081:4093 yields -0.8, 6.43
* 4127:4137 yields 0.7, 5.86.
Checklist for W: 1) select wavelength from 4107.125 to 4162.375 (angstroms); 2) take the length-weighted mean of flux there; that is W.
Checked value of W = 6.06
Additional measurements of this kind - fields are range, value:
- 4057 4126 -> 5.94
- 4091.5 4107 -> 5.89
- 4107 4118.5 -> 5.65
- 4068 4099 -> 6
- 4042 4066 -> 5.66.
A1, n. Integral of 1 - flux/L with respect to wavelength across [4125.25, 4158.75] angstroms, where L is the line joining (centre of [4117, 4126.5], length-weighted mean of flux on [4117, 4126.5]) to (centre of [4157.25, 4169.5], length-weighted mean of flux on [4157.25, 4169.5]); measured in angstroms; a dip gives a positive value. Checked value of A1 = 1.6 angstroms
